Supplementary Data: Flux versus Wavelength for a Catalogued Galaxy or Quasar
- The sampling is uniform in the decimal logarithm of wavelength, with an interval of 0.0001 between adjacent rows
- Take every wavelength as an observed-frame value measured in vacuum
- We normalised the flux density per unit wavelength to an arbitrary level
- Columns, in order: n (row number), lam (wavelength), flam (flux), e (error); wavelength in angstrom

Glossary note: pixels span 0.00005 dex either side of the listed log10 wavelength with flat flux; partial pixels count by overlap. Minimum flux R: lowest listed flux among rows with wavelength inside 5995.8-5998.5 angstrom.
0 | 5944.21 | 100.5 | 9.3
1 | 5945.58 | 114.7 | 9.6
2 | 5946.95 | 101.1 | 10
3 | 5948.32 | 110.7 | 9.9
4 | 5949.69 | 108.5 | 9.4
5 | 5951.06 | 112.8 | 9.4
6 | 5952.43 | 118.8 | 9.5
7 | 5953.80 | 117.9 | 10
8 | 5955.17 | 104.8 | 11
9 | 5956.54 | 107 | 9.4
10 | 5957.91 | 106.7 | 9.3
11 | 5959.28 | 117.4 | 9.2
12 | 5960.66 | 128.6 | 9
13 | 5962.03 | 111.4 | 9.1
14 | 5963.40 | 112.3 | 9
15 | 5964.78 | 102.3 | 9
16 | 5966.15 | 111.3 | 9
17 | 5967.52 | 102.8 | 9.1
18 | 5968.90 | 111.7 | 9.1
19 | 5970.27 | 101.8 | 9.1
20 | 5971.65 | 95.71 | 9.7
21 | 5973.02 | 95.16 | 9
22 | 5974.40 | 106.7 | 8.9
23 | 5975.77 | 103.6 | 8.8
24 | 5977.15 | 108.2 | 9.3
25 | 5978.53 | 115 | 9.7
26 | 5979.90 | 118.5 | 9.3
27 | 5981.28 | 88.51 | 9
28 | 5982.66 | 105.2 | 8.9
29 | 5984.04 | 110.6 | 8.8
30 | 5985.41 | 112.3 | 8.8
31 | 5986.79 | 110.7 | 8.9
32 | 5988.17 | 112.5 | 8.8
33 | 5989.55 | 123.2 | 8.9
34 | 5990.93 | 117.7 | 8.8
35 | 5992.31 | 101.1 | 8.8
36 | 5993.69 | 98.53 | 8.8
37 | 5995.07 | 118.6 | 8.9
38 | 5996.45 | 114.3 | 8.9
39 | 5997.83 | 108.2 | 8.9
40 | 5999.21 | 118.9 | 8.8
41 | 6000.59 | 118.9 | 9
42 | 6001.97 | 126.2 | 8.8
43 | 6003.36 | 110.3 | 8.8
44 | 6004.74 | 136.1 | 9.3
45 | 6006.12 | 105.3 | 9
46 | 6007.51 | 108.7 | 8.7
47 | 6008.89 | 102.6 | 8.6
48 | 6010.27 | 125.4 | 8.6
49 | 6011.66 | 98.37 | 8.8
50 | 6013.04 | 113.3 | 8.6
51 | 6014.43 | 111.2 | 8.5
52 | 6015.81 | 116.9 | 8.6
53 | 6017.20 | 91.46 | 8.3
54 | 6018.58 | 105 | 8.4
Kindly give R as 108.2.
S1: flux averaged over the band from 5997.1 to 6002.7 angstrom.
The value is 118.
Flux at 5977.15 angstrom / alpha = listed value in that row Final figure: 108.2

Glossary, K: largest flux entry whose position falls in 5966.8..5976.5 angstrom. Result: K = 111.7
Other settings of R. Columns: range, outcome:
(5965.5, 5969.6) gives 102.8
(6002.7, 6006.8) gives 105.3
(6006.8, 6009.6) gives 102.6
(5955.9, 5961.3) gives 106.7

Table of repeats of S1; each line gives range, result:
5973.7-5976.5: 105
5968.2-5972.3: 103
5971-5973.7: 95.6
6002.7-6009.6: 113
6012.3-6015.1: 112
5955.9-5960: 110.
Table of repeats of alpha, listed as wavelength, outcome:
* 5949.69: 108.5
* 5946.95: 101.1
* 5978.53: 115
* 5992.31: 101.1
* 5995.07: 118.6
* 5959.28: 117.4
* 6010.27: 125.4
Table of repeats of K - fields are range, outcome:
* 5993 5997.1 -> 118.6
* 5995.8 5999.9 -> 118.9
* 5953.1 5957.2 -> 117.9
